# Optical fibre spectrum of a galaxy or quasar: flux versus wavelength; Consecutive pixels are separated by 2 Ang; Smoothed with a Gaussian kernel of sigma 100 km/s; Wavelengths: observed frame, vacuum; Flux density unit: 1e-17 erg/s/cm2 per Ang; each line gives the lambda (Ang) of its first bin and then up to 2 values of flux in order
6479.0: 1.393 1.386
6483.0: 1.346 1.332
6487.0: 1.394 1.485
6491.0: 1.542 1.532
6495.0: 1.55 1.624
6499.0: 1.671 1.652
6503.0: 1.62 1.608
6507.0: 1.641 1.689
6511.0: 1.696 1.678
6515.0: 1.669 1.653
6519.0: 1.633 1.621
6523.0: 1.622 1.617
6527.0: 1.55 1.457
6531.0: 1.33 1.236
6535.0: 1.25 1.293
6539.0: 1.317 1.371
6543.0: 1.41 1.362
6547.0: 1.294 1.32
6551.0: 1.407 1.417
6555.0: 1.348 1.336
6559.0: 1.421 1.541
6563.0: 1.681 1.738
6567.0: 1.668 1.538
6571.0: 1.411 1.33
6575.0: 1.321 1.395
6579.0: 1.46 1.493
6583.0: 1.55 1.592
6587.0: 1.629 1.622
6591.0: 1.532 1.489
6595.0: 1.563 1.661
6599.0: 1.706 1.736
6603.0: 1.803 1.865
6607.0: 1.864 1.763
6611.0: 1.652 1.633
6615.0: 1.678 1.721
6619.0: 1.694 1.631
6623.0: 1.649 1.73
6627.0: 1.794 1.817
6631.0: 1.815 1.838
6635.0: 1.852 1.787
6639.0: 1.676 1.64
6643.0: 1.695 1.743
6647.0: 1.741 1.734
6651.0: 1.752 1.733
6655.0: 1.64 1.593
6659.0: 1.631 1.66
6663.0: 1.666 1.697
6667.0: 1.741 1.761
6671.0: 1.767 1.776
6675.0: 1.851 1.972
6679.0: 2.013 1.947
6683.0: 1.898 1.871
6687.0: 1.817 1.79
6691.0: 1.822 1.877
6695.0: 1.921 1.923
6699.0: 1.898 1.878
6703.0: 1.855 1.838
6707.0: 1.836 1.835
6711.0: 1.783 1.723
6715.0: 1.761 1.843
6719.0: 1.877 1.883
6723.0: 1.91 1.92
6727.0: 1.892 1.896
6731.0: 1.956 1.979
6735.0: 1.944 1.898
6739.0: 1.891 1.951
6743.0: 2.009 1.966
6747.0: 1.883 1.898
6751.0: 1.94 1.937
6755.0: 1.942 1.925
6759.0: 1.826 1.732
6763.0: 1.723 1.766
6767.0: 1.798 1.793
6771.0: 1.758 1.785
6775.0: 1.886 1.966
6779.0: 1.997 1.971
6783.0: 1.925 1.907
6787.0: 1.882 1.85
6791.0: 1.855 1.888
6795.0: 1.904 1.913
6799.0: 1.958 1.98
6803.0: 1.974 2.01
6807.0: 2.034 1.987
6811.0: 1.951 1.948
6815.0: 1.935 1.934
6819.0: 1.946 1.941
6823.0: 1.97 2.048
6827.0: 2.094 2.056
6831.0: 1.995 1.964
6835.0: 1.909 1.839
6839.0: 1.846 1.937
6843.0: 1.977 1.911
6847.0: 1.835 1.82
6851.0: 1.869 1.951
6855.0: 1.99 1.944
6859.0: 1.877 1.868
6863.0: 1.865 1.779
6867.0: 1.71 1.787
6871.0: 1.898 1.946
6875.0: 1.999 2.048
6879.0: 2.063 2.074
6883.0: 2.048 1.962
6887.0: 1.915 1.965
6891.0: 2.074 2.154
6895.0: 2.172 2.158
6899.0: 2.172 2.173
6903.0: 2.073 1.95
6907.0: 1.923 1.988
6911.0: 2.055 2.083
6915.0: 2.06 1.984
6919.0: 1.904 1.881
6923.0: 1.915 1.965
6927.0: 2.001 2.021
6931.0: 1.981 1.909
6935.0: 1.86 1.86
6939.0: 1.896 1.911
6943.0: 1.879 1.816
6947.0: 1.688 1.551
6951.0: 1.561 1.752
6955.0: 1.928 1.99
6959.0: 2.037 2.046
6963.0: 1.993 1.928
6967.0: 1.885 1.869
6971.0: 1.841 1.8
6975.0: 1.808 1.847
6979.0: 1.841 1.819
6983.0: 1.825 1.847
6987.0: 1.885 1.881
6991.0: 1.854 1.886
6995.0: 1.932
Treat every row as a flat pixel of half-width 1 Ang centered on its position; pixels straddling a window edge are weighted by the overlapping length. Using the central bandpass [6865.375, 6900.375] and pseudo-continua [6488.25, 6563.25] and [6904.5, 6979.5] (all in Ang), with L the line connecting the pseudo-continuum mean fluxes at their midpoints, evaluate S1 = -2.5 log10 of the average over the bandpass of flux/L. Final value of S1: -0.09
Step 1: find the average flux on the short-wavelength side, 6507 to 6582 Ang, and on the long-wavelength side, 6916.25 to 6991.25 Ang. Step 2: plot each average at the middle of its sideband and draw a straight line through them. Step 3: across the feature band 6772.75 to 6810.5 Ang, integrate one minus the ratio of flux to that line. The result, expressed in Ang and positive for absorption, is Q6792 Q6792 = -4.7 Ang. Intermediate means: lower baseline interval 1.48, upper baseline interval 1.88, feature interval 1.93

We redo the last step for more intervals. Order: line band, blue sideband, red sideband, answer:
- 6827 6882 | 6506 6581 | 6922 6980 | -4.3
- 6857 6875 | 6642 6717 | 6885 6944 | 0.9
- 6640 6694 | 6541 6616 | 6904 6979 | -4.6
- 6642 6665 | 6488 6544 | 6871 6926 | 0.3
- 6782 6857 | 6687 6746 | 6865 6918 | 0.7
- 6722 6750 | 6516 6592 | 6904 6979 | -4.3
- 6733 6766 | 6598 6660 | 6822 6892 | -0.9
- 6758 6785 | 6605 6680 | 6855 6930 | 0.4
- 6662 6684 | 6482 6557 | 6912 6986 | -2.6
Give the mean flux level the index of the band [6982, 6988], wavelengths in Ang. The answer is 1.85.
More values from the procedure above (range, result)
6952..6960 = 1.93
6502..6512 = 1.65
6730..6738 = 1.94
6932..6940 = 1.88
